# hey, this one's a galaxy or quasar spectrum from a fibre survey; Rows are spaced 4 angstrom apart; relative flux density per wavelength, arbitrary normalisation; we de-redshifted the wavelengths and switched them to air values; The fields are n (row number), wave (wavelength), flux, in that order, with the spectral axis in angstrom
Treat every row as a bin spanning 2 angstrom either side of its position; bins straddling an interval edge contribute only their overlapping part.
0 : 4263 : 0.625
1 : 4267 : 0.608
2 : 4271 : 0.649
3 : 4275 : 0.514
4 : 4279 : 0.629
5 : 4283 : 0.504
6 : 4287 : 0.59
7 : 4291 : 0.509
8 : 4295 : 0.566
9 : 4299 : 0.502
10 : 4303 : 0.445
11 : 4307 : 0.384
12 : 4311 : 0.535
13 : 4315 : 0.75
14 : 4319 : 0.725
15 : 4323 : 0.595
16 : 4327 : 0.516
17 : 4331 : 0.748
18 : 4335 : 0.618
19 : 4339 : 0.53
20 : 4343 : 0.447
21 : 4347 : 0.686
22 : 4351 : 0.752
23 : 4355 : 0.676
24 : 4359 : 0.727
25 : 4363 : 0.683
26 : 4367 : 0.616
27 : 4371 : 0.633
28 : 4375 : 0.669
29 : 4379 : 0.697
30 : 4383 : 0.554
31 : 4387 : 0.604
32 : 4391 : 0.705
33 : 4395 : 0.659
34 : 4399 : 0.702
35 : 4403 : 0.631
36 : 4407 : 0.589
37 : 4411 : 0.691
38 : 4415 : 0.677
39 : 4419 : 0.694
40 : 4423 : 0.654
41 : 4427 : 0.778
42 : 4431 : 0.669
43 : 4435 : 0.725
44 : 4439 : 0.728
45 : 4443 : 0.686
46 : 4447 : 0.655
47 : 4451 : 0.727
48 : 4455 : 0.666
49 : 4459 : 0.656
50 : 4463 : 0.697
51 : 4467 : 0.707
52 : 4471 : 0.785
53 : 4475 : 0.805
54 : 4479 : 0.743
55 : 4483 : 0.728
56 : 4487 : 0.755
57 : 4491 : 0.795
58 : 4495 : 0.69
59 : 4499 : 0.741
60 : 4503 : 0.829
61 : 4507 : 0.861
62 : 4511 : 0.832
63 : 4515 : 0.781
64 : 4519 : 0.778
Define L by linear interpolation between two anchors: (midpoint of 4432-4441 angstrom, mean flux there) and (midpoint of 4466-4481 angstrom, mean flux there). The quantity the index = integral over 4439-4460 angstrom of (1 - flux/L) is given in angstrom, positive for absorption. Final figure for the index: 1.47 angstrom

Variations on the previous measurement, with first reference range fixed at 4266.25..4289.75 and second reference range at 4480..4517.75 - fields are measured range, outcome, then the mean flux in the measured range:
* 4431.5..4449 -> 0.7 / 0.696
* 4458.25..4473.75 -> 0.6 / 0.72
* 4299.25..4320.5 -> 1.7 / 0.559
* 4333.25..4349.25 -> 1.6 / 0.572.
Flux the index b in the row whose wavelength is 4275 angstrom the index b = 0.514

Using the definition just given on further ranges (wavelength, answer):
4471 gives 0.785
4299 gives 0.502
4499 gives 0.741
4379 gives 0.697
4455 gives 0.666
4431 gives 0.669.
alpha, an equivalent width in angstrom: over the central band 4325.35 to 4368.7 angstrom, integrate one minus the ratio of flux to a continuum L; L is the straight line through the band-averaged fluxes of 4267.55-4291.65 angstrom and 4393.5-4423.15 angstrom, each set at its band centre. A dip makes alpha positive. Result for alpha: -1.24 angstrom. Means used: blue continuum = 0.572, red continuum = 0.663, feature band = 0.637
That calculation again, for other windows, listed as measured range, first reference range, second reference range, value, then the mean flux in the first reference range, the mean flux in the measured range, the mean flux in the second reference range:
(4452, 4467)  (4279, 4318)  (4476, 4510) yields 1.03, 0.542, 0.681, 0.771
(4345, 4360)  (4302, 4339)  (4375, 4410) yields -2.28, 0.591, 0.709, 0.646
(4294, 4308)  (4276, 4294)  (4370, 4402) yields 2.37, 0.556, 0.474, 0.653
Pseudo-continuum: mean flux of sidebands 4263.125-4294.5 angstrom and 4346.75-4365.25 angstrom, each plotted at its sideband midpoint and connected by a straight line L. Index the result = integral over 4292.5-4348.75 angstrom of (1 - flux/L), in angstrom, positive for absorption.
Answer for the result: 6.3 angstrom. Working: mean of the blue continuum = 0.575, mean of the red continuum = 0.705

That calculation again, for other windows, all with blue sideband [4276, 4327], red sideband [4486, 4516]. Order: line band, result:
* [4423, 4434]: -0.1 angstrom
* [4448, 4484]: 1.2 angstrom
